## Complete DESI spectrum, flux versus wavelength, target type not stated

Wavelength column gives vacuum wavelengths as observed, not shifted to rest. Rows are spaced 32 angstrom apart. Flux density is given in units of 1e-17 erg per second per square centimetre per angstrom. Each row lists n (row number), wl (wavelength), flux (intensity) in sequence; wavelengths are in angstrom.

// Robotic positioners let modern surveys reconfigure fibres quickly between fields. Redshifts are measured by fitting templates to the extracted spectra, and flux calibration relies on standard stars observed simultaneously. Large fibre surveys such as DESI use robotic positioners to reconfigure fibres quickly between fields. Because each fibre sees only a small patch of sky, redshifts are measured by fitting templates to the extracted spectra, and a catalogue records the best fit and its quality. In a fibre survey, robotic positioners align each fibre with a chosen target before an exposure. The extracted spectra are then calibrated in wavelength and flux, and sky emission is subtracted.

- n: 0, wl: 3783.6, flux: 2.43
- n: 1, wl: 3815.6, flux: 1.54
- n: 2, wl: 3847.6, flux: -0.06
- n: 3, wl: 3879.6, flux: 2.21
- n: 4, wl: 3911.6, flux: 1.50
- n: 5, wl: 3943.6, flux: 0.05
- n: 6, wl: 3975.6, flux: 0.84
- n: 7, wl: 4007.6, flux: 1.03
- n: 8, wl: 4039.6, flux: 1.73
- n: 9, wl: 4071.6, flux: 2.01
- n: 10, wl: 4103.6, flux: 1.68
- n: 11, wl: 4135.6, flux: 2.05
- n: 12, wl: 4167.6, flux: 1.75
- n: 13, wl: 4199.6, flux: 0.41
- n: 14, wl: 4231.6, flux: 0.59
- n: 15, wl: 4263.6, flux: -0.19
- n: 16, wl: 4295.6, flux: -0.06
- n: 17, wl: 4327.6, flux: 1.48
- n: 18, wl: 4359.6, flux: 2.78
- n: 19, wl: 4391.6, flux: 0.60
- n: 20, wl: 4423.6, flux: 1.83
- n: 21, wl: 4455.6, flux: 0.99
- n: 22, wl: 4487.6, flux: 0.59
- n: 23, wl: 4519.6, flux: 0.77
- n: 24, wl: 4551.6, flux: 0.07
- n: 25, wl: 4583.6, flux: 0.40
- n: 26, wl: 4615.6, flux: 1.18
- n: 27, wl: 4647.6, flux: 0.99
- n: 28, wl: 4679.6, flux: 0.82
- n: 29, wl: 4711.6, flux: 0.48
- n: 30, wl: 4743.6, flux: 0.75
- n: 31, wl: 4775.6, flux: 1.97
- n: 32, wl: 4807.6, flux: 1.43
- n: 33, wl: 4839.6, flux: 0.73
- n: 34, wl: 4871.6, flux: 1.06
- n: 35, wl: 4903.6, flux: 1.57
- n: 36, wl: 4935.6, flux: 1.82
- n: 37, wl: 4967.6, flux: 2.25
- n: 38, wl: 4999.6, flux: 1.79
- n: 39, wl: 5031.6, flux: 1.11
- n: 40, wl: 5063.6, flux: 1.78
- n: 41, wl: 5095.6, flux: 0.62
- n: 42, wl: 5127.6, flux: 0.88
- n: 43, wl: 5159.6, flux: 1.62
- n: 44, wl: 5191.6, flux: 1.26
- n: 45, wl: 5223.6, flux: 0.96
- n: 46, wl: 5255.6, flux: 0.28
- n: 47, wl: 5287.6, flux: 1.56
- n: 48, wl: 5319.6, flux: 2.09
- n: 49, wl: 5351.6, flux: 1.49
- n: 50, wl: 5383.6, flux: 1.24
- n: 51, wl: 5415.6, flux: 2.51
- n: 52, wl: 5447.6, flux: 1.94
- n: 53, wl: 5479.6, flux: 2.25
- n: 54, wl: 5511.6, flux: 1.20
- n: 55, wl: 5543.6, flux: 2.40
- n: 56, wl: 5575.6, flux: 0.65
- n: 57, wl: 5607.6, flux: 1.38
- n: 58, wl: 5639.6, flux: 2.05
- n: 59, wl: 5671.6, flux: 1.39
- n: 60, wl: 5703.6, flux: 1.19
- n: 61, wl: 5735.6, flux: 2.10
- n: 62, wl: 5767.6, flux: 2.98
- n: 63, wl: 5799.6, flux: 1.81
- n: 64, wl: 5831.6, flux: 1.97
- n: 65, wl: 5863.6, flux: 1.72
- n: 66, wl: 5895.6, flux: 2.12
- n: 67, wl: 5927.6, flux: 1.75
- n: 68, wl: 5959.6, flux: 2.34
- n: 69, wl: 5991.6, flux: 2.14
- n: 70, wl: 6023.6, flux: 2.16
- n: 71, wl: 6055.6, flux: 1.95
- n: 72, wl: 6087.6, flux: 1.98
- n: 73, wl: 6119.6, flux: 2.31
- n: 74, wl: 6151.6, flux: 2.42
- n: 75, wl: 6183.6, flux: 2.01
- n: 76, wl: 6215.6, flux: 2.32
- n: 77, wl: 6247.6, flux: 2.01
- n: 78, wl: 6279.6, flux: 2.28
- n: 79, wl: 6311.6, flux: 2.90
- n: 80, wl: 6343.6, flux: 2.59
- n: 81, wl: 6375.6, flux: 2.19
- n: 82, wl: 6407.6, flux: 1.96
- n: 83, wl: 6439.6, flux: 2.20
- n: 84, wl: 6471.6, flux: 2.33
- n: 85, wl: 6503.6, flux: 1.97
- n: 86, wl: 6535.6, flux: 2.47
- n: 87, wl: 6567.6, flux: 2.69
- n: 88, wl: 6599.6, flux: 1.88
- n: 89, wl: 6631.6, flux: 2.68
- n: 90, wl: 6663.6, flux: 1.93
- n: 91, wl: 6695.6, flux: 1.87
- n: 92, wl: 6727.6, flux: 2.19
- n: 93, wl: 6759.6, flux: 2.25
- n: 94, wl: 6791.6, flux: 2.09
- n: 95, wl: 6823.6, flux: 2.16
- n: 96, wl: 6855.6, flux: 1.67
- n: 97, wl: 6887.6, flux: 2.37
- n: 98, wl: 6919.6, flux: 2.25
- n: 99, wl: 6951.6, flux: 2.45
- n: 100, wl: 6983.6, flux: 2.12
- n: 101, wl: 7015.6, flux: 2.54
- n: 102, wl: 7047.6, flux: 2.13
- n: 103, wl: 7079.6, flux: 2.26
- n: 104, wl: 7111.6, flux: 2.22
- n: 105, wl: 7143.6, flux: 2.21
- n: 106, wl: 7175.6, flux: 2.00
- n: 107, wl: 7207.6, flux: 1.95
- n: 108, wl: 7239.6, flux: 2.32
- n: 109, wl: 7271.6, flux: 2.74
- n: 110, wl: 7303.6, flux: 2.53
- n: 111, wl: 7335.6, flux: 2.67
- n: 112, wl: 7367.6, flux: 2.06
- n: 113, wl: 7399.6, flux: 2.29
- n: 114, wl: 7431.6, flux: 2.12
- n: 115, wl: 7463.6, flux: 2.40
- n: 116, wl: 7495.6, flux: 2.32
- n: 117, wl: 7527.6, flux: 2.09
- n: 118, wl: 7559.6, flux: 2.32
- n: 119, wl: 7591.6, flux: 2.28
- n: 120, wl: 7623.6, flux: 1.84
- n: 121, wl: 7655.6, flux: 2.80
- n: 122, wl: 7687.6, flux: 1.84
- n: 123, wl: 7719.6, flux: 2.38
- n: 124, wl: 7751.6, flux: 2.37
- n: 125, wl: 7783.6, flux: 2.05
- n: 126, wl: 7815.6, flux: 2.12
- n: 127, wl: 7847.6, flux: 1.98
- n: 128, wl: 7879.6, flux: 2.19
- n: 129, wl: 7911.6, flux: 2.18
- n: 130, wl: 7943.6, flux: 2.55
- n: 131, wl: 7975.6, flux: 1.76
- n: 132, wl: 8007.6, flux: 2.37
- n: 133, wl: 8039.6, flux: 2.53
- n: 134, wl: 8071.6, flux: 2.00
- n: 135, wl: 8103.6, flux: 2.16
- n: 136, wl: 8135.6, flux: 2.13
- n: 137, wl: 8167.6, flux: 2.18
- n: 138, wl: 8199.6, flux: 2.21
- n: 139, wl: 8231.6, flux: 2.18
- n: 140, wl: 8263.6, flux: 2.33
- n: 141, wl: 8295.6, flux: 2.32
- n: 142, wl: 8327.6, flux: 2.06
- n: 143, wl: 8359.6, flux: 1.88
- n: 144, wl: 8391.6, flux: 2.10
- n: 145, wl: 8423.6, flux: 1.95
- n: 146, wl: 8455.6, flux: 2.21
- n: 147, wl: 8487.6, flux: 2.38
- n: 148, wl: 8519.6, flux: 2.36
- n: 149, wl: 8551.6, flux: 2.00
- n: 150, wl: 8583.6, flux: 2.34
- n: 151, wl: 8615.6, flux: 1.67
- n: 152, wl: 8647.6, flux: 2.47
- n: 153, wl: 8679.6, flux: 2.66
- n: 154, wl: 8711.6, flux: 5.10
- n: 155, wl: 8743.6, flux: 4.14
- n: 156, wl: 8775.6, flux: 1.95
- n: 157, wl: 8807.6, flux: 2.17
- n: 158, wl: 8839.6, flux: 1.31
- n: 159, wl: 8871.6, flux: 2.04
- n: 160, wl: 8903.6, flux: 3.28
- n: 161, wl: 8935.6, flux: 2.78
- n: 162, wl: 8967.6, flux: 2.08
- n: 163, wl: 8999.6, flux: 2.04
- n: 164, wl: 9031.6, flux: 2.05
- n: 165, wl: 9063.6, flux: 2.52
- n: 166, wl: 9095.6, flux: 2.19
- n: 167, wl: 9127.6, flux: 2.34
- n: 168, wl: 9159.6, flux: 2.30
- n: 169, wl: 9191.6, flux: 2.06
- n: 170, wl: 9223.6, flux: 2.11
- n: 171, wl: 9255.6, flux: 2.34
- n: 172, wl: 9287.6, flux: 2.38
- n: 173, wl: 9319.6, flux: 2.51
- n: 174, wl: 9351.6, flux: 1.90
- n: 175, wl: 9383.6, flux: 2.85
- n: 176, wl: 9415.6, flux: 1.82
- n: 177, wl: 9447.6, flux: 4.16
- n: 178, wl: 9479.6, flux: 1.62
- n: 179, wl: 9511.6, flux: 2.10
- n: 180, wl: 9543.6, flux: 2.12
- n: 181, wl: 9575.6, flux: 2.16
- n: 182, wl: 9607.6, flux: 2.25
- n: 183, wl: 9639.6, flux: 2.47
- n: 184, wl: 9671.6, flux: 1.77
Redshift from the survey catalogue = 0.33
